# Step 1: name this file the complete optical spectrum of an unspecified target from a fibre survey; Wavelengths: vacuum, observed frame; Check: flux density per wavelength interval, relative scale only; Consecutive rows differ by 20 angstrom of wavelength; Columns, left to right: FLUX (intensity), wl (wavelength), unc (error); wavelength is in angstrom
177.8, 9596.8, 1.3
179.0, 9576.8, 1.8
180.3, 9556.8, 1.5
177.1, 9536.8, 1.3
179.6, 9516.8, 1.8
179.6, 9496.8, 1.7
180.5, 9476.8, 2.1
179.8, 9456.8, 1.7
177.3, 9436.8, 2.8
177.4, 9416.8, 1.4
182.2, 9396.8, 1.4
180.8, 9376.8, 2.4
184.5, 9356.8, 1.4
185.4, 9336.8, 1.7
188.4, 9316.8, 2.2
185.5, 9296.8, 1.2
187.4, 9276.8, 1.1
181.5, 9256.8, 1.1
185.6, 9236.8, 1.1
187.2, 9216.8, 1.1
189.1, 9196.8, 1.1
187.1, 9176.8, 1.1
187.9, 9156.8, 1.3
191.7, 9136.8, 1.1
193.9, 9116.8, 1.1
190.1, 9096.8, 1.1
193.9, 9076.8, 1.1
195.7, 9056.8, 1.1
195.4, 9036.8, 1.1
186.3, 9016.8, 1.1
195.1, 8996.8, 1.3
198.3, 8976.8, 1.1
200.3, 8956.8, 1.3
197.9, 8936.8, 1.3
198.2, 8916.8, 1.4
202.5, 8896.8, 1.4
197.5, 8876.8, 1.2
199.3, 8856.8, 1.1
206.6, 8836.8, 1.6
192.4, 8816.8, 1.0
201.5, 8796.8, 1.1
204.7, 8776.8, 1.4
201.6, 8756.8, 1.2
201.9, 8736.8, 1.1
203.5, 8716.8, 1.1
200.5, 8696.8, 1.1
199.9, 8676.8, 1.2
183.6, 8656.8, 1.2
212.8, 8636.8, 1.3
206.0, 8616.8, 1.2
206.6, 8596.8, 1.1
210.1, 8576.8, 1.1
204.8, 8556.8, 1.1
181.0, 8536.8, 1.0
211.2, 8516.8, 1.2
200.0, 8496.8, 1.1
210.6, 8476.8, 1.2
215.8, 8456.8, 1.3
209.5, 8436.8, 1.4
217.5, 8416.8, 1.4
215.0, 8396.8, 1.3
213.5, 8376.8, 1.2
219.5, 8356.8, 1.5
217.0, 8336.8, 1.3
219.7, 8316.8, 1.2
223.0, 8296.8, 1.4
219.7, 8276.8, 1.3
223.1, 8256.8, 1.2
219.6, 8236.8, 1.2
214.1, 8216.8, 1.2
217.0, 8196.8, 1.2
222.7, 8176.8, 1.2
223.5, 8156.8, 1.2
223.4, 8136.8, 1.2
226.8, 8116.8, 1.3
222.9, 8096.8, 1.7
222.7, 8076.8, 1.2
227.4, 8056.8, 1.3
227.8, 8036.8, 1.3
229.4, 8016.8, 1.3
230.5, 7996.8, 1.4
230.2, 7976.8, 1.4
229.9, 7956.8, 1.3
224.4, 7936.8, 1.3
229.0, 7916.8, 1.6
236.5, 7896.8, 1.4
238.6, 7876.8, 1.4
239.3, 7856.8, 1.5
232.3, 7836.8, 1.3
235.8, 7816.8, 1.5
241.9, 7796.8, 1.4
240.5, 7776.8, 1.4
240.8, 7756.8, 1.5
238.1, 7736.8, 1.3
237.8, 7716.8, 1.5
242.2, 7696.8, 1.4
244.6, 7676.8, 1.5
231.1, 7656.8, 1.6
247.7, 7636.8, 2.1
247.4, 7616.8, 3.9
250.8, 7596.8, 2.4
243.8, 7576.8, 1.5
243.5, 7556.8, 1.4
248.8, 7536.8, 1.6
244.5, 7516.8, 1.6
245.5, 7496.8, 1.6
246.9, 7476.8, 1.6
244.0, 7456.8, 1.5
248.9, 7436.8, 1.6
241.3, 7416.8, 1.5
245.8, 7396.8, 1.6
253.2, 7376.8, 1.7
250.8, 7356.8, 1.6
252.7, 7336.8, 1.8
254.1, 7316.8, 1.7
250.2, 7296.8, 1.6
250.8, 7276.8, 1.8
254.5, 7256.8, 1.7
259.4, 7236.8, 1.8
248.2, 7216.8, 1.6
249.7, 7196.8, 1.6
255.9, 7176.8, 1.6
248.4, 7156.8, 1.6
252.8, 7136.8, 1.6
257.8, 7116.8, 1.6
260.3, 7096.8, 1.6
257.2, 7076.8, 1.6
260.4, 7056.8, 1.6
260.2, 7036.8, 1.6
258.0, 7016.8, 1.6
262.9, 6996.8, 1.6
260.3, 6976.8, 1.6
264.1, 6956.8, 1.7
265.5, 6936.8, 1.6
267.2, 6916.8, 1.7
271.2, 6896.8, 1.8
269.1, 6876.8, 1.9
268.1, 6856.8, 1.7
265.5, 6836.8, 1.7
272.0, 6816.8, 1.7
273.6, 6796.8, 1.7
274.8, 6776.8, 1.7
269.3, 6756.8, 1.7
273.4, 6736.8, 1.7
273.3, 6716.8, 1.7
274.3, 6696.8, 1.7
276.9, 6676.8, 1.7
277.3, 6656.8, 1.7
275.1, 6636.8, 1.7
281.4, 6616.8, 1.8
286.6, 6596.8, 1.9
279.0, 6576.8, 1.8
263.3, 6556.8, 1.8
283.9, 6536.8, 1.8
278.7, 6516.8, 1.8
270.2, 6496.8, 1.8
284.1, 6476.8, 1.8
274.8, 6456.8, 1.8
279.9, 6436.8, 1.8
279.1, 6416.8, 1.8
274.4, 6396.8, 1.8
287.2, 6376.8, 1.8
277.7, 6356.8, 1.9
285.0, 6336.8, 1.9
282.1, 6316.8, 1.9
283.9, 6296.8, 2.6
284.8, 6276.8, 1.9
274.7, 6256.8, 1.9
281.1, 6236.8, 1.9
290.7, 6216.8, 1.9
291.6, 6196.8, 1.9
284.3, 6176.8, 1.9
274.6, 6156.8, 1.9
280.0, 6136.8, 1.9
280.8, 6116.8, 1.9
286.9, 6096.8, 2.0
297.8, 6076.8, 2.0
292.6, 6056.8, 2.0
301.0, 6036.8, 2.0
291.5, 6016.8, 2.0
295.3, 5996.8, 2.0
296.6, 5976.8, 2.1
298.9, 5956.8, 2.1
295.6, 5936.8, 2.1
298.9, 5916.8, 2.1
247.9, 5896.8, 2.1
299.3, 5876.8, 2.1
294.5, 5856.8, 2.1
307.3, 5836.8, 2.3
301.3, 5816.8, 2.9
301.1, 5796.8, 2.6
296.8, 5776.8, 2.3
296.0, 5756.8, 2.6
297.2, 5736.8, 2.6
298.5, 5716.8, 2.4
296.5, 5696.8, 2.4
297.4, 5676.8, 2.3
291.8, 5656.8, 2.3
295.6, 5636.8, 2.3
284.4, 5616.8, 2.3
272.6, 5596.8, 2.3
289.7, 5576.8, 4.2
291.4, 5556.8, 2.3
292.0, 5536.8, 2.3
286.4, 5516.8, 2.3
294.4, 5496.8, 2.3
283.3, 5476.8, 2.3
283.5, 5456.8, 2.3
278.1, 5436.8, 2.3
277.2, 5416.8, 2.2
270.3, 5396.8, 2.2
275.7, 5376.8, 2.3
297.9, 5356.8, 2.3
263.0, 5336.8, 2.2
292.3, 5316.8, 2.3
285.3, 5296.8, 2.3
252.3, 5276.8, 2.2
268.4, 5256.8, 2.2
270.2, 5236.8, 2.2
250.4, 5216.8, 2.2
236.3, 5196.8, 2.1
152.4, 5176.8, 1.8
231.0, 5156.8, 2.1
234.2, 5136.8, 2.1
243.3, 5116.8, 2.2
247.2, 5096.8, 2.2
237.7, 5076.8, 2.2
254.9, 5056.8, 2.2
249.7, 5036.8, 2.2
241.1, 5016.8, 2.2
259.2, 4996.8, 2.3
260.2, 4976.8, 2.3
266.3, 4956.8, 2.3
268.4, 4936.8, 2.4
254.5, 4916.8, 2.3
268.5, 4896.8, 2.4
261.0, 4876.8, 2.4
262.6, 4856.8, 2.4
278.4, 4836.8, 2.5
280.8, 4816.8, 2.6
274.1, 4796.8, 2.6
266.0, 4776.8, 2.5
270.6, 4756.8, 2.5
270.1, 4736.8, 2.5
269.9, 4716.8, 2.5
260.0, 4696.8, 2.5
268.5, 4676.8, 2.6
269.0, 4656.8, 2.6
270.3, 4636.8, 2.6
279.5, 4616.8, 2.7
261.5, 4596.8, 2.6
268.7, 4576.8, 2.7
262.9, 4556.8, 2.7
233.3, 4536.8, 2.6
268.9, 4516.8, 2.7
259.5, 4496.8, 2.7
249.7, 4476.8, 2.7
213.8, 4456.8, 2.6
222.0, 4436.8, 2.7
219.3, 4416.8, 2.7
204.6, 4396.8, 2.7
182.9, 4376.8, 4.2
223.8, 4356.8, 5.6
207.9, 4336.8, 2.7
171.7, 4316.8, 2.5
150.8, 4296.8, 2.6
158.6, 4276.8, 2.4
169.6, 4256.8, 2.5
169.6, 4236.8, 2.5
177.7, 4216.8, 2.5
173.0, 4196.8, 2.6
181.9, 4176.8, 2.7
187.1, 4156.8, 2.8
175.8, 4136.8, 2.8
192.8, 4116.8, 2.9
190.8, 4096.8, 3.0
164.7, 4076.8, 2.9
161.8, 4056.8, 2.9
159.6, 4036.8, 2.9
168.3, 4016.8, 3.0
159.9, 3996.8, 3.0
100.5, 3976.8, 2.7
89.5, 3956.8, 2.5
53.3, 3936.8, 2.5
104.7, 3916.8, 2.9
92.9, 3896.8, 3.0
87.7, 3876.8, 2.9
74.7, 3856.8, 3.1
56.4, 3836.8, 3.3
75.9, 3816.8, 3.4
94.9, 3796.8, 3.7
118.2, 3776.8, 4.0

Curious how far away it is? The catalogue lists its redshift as 0.00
